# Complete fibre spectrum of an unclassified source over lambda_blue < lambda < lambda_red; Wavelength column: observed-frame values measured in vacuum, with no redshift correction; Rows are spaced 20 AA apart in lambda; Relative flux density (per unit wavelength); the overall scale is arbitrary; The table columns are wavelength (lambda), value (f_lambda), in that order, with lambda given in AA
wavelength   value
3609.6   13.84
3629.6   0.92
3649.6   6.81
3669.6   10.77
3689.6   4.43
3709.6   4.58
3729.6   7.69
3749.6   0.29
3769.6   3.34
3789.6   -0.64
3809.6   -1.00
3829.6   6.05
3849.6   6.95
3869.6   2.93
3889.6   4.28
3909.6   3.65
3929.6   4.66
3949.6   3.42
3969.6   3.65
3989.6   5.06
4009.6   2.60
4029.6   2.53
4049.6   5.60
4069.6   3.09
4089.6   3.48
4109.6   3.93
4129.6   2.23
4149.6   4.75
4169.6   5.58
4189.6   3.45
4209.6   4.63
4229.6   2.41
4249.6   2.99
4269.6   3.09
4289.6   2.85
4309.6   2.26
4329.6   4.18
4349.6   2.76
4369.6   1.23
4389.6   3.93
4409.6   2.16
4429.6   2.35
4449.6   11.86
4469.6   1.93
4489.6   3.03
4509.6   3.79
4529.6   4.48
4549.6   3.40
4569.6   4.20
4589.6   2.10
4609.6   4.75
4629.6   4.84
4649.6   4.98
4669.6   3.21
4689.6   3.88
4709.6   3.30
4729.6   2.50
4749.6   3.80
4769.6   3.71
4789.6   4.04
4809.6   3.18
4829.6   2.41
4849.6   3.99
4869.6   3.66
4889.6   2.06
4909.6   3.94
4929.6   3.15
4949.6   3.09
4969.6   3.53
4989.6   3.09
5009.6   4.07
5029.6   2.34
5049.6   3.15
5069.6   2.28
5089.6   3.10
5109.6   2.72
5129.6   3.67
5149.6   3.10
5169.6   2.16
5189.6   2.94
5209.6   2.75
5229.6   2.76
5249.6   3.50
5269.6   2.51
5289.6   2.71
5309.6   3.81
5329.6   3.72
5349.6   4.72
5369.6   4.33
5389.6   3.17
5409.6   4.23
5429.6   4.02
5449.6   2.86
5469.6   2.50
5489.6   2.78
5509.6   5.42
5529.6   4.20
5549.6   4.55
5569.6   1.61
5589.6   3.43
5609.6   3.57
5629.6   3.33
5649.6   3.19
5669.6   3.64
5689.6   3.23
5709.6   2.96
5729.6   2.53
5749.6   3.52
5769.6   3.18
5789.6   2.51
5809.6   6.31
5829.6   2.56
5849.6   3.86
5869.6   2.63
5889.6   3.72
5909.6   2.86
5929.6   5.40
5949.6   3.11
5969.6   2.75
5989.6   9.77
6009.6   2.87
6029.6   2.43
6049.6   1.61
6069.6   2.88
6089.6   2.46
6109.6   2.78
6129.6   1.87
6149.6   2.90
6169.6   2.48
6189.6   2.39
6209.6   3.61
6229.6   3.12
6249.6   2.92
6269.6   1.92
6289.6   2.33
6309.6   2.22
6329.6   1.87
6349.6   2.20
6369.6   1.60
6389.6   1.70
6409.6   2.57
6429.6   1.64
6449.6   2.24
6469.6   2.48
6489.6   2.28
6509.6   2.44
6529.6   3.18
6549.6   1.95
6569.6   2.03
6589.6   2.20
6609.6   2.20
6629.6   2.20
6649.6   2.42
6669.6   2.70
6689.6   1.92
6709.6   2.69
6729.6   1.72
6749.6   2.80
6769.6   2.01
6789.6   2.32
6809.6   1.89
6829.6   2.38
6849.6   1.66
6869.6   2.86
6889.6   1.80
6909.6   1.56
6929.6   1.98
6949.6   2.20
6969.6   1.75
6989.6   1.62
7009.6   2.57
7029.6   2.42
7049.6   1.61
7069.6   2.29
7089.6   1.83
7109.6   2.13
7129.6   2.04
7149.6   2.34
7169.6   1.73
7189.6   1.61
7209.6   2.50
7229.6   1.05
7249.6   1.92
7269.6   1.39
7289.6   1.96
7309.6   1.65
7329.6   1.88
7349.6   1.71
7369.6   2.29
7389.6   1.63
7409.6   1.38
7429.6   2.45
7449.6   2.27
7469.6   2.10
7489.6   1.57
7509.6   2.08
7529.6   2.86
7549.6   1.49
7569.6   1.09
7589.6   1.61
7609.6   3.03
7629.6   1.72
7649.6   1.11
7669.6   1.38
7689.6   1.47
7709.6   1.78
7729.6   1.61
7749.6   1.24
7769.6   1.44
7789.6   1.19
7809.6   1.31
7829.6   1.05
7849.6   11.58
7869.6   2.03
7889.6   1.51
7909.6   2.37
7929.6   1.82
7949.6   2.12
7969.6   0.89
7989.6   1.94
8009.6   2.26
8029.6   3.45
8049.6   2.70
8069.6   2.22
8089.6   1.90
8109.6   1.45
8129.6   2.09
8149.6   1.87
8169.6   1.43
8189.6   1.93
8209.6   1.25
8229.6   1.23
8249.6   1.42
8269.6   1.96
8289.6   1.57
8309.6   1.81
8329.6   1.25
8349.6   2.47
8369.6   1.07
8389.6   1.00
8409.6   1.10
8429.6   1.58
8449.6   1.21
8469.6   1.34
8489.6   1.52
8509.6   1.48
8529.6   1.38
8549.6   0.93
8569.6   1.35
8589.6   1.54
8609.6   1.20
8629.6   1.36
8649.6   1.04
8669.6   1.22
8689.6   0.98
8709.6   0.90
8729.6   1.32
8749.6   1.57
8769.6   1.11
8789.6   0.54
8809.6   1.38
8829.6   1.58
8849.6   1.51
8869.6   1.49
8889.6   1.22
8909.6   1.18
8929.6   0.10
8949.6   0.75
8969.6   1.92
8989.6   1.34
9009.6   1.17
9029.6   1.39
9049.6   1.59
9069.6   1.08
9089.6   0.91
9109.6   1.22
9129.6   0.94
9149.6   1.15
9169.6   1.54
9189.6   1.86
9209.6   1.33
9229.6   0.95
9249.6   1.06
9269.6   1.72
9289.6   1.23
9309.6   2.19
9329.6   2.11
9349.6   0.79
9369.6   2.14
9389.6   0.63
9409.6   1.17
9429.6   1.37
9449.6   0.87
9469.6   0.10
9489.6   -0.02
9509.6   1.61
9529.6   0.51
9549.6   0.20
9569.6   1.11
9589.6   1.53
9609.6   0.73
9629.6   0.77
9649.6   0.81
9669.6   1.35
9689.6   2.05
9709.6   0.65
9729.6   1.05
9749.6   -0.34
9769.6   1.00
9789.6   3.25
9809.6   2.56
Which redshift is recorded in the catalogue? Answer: 0.195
